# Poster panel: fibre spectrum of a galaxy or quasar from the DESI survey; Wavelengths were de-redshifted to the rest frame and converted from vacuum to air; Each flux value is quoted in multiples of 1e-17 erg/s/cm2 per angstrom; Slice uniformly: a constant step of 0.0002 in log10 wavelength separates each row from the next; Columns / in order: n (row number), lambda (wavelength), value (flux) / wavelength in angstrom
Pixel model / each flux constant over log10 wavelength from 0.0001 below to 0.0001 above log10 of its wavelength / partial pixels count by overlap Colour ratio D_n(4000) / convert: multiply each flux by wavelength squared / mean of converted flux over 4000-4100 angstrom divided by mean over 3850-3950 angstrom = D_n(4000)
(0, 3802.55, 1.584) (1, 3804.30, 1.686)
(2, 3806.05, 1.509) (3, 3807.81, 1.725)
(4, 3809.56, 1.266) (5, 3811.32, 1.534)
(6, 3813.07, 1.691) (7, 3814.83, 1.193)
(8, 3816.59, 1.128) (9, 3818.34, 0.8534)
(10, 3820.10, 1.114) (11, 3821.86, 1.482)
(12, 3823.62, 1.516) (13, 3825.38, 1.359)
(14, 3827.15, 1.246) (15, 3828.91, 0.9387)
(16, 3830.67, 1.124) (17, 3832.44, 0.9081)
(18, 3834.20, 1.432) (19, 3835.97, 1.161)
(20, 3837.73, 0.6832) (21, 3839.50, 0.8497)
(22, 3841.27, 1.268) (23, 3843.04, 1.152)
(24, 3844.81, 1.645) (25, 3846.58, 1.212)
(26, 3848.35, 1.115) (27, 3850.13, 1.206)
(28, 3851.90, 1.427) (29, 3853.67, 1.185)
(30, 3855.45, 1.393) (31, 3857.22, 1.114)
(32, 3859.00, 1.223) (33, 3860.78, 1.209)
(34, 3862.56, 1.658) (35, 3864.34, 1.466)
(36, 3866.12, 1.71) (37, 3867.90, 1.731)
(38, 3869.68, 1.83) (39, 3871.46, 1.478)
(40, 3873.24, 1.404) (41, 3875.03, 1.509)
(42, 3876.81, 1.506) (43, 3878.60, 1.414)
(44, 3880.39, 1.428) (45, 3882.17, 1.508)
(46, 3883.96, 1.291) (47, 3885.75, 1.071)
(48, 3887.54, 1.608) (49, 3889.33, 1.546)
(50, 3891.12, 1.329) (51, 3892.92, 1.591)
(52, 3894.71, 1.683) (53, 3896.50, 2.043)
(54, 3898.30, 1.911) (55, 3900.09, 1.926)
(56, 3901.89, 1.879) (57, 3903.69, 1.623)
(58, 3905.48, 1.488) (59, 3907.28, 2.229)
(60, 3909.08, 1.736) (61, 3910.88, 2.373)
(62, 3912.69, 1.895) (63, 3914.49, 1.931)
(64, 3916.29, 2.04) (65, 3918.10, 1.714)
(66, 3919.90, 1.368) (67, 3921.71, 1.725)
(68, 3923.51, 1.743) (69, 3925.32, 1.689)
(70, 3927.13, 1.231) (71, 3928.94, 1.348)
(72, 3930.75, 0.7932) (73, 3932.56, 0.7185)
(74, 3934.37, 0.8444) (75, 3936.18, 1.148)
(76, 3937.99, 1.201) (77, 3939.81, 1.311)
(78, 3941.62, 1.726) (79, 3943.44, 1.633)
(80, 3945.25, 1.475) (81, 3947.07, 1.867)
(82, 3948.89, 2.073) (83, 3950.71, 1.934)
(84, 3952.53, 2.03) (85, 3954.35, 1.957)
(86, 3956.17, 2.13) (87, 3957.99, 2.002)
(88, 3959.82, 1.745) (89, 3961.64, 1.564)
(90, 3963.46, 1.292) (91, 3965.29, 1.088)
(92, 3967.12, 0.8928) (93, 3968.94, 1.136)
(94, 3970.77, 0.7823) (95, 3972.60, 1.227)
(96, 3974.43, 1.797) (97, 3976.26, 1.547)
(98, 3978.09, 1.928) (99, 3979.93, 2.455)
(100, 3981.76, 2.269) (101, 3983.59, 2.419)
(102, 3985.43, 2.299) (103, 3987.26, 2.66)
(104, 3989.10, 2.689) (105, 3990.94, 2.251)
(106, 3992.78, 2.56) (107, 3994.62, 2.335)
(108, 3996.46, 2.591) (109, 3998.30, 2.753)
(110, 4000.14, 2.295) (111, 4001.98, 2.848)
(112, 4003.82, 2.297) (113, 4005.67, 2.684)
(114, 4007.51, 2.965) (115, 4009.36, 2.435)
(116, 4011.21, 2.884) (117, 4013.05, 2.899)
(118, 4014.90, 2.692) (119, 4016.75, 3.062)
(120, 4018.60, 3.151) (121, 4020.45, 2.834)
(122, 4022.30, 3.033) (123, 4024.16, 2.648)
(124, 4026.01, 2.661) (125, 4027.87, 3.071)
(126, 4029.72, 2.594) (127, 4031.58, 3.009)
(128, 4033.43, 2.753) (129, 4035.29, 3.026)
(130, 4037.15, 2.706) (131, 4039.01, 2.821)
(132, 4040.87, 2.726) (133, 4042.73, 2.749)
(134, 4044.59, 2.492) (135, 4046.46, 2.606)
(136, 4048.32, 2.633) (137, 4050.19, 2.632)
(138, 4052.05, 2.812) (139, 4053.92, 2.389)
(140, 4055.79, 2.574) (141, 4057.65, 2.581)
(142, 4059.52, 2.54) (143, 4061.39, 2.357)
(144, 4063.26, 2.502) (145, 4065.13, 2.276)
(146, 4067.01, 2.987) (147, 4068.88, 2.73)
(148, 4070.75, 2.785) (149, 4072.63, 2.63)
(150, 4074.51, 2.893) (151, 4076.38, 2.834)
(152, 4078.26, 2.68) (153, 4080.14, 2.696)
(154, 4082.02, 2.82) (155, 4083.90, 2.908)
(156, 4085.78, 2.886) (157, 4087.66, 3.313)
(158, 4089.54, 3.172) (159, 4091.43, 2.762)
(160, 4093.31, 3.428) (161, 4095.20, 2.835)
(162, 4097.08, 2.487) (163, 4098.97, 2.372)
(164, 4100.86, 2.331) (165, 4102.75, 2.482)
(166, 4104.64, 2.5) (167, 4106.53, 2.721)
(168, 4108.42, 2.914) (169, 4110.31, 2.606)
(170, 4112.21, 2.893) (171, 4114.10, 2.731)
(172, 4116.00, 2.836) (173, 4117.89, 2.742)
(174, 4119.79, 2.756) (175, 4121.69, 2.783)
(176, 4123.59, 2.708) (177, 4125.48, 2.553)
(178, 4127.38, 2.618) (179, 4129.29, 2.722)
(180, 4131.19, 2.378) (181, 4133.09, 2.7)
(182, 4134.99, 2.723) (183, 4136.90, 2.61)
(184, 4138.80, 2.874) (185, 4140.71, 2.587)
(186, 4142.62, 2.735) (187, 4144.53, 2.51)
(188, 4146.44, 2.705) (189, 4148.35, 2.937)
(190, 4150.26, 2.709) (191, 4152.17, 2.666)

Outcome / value 1.92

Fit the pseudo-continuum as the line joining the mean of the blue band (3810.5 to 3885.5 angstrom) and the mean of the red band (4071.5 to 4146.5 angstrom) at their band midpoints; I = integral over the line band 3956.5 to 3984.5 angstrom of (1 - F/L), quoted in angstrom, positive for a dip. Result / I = 5.2 angstrom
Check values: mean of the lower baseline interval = 1.31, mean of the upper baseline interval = 2.74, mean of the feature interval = 1.62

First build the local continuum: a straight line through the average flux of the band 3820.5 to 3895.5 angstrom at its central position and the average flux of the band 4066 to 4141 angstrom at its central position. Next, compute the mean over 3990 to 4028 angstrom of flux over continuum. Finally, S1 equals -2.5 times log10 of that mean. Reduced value -0.218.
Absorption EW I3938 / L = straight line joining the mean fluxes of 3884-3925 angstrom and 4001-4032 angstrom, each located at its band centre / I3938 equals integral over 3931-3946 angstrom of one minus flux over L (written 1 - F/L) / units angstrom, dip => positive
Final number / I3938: 6.1 angstrom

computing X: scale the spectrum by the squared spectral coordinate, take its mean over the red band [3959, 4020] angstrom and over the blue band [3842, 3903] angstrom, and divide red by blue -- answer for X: 1.6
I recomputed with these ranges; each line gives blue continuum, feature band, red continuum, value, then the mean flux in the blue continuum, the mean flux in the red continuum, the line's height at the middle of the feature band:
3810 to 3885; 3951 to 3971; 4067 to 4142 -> 4.0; 1.32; 2.75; 1.95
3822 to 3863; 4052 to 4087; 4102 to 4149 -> -4.1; 1.22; 2.69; 2.4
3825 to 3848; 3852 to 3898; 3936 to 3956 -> -4.7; 1.15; 1.71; 1.34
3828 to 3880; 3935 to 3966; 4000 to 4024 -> 7.8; 1.31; 2.79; 2.21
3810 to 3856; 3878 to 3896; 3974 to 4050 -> 2.0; 1.22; 2.62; 1.64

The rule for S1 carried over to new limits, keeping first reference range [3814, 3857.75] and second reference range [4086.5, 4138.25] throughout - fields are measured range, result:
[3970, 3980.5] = 0.222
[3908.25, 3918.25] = -0.210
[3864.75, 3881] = -0.120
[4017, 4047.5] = -0.226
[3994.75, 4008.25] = -0.231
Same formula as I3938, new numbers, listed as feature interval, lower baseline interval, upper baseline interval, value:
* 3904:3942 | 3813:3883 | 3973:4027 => 7.2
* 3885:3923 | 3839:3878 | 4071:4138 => -2.7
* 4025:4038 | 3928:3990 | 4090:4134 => -4.2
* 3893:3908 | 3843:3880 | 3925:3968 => -4.0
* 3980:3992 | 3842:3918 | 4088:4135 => -2.0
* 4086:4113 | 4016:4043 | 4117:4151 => -0.3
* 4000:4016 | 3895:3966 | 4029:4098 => -2.8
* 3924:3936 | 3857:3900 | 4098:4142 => 4.3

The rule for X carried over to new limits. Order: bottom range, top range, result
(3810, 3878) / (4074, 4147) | 2.39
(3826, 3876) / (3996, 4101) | 2.34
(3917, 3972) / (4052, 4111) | 1.97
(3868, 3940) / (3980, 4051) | 1.83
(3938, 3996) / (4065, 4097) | 1.65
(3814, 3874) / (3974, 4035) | 2.21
